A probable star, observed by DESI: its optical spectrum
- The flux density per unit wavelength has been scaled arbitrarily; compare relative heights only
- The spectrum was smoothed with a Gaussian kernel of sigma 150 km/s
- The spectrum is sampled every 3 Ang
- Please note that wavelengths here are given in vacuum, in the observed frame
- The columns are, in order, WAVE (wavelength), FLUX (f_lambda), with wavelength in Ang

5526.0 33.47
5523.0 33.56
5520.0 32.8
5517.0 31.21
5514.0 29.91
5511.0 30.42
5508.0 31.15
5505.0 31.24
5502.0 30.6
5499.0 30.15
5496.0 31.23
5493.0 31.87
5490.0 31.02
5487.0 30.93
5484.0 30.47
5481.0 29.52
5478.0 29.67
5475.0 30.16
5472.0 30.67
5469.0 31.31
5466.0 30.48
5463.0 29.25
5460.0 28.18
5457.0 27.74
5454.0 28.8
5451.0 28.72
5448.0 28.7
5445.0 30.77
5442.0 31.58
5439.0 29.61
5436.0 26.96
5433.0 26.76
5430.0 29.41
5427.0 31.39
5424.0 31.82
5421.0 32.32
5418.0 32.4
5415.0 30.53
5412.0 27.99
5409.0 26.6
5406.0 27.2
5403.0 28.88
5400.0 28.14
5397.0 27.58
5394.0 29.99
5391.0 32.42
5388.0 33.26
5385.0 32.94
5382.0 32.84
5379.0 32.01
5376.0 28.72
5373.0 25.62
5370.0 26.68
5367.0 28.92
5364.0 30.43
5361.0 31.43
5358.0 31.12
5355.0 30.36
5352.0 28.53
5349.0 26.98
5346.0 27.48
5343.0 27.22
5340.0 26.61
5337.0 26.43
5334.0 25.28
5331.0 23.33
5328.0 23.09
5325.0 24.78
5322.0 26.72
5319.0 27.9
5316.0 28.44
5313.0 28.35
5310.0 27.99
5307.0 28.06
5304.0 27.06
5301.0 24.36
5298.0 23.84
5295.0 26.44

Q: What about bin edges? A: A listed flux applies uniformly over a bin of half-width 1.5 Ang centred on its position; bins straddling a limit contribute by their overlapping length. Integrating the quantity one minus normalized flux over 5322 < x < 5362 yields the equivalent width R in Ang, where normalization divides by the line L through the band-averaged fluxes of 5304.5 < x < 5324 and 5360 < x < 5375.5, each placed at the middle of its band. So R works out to 1.6 Ang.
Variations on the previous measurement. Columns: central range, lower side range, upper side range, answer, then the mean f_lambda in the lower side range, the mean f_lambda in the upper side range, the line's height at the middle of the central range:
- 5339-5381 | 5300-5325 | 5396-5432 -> -0.7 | 27.3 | 29.5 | 28.3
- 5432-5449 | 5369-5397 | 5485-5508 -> 0.9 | 30.4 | 31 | 30.7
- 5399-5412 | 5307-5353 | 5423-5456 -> 0.4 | 26.6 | 29.4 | 28.6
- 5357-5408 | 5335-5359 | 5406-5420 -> -2.1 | 28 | 29.3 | 28.7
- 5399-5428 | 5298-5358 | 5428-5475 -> -1.2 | 26.8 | 29.3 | 28.5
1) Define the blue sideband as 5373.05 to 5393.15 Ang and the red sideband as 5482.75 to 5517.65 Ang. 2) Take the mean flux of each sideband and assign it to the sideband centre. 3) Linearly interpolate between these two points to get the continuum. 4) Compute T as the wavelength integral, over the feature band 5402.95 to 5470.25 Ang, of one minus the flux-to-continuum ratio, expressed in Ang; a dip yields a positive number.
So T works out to 3.8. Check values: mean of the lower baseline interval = 31.5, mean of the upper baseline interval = 30.8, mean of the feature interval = 29.5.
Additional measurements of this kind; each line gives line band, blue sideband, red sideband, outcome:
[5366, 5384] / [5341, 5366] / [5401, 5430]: 0.1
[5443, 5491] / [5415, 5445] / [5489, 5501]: 1.5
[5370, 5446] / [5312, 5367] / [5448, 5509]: -2.8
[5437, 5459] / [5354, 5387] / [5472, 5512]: 0.8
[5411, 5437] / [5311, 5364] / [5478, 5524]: -0.7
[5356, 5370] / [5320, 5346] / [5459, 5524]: -1.8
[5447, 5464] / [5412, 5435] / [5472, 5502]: 1.1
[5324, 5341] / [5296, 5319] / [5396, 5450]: 1.6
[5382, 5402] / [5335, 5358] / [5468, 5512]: -1.5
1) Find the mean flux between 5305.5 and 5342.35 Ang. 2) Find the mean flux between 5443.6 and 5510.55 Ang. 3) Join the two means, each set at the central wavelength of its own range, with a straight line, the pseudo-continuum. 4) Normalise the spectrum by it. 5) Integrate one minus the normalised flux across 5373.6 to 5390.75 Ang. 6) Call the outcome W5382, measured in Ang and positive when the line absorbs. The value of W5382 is -2.3 Ang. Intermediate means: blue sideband 26.4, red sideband 30.1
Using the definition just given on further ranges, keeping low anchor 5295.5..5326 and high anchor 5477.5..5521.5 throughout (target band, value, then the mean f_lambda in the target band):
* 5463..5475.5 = -0.1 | 30.5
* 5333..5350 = 0.5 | 26.7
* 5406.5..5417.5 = 0.1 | 28.6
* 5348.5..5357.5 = -0.5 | 29.1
